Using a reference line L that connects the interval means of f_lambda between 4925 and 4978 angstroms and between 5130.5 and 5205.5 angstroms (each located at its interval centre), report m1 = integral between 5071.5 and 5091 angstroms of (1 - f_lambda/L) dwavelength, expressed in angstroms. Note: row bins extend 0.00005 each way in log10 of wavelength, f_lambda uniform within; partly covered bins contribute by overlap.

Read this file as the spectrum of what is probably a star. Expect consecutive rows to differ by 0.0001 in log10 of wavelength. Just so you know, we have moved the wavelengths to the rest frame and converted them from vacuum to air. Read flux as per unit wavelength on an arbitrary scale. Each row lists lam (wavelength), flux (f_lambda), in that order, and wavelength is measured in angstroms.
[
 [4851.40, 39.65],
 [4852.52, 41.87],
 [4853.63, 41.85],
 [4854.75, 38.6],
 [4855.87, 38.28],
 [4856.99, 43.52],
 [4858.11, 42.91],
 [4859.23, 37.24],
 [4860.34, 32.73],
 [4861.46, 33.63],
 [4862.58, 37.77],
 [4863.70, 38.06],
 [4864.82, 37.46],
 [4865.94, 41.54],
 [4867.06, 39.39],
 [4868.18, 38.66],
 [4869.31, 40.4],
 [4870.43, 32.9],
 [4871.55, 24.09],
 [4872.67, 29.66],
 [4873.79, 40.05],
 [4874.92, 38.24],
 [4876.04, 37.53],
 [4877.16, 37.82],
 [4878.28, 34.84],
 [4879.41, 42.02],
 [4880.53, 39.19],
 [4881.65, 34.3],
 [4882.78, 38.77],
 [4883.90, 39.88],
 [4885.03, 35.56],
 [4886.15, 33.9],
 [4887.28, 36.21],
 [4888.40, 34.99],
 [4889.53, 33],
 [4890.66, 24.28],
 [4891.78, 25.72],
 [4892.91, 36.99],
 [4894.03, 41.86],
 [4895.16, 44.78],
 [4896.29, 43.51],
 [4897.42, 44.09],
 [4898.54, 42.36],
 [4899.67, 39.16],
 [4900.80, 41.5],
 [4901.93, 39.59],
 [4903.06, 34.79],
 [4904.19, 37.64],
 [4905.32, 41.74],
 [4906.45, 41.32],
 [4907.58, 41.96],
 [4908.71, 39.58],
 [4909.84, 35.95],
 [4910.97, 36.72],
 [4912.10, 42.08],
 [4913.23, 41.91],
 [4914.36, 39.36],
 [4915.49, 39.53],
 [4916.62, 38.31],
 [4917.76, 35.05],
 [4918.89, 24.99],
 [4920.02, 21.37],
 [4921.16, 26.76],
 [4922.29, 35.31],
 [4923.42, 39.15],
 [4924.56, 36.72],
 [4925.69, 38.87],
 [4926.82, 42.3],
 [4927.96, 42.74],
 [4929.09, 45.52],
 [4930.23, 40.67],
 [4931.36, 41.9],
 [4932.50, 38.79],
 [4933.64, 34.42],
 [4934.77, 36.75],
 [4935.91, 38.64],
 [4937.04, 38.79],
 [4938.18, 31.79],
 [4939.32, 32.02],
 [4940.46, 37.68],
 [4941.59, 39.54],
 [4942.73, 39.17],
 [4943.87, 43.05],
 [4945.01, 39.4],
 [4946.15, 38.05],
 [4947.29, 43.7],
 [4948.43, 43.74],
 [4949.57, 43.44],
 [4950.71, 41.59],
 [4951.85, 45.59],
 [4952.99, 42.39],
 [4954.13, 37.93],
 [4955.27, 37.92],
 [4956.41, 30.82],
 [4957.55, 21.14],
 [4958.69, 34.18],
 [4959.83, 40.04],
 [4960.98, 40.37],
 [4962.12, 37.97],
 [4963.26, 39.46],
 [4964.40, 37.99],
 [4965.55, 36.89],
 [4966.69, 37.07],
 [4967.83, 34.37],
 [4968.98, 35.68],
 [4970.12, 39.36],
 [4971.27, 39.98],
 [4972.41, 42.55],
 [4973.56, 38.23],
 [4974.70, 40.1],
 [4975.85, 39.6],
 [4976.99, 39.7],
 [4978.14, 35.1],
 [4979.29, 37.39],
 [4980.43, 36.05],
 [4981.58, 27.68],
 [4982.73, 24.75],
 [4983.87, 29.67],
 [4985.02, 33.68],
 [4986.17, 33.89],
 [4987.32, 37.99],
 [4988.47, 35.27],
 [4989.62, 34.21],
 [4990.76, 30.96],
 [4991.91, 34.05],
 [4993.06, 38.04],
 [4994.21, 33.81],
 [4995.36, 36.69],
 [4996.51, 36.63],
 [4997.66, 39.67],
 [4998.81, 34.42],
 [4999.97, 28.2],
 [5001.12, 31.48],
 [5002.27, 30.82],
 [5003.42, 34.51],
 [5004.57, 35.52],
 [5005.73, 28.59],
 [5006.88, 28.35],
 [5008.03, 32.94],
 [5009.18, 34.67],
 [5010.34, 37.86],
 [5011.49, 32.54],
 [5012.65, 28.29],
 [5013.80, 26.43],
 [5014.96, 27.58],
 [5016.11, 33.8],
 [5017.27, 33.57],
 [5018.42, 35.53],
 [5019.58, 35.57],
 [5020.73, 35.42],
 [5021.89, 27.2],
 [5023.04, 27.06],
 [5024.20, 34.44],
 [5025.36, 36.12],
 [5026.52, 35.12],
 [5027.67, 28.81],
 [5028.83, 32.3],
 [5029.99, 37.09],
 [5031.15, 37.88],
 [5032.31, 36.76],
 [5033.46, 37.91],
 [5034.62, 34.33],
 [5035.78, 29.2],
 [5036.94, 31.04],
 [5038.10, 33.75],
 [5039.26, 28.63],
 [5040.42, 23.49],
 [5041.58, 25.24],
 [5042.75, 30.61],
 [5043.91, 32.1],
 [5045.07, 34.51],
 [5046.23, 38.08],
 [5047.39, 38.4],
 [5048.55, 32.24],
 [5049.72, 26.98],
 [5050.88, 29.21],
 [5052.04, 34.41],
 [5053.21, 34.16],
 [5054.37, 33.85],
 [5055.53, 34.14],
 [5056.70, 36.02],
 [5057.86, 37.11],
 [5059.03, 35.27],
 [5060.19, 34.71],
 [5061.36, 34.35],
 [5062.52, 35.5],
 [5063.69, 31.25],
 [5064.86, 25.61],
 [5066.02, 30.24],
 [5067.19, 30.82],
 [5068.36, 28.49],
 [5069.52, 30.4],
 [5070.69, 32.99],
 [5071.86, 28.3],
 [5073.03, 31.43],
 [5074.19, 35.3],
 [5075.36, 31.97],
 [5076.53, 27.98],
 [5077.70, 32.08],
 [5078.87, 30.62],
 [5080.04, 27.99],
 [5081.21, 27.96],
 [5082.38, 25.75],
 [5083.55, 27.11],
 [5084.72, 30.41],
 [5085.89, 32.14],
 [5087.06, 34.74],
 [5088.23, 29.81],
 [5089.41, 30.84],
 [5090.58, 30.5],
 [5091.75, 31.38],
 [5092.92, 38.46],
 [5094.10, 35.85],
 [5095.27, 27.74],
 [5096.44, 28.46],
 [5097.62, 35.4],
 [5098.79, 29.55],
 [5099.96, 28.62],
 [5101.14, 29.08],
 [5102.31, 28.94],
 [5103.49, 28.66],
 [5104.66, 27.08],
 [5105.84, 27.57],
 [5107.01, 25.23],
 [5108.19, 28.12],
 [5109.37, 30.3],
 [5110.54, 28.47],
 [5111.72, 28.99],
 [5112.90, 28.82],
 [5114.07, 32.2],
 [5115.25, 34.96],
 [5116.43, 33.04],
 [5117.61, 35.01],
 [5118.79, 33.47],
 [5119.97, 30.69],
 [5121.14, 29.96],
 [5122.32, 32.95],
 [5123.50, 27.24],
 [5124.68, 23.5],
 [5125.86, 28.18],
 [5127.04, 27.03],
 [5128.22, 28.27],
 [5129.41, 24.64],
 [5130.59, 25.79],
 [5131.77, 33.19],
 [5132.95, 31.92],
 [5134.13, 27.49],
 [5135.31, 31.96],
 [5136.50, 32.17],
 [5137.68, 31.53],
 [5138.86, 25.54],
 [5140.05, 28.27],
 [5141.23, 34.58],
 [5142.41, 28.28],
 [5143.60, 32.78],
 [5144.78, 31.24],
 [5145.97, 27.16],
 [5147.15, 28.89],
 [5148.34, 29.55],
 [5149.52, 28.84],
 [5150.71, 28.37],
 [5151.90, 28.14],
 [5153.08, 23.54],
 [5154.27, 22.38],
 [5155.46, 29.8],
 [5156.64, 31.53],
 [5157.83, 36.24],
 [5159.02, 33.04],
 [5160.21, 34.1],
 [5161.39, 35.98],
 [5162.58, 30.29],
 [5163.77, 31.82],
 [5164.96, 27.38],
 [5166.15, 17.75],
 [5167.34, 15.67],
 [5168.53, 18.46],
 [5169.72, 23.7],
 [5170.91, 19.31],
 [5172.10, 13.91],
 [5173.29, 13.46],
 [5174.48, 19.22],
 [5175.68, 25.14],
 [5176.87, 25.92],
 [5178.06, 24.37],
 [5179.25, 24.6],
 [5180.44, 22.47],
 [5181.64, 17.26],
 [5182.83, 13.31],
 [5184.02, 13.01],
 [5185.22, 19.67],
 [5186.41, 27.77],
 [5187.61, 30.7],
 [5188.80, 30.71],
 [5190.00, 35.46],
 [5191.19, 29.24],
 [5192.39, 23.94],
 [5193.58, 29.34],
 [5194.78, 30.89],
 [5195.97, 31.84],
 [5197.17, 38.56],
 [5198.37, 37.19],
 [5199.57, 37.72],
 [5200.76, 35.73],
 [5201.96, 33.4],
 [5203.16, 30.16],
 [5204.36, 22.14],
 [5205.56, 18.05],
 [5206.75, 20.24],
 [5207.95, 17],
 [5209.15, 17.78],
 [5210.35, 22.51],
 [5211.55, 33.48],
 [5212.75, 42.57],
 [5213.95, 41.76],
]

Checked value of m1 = 1.0 angstroms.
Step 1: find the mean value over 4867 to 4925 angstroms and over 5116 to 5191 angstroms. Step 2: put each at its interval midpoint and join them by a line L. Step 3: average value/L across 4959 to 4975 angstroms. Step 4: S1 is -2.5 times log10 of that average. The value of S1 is -0.130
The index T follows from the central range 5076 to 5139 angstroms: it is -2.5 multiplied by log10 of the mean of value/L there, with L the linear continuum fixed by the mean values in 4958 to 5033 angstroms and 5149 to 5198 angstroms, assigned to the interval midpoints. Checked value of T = -0.03 mag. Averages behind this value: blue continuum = 34.6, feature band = 29.9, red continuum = 25.8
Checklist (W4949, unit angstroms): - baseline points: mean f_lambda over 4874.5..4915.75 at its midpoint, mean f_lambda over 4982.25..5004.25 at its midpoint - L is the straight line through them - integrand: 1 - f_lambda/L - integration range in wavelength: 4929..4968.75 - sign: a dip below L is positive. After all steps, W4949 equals -2.8 angstroms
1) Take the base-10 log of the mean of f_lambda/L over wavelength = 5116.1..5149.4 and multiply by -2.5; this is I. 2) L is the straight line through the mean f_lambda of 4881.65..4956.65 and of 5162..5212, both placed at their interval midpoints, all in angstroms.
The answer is -0.08 mag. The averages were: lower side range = 38.1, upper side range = 25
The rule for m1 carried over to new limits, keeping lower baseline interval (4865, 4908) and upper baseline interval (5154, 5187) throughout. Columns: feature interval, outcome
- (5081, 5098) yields -2.09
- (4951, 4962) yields -0.89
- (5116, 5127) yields -1.69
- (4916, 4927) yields 0.66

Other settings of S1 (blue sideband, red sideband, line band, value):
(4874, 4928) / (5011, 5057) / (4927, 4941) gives -0.07 mag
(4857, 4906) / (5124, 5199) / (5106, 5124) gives -0.07 mag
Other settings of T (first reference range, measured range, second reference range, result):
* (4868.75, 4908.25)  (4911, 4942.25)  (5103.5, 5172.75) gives -0.03 mag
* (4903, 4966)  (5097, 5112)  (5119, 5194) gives 0.02 mag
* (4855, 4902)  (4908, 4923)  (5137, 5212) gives 0.02 mag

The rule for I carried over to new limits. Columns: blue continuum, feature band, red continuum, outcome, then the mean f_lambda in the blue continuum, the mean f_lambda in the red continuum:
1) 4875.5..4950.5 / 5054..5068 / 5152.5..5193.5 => -0.091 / 37.9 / 24.8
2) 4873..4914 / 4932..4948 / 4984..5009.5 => -0.055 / 38.1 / 33.8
